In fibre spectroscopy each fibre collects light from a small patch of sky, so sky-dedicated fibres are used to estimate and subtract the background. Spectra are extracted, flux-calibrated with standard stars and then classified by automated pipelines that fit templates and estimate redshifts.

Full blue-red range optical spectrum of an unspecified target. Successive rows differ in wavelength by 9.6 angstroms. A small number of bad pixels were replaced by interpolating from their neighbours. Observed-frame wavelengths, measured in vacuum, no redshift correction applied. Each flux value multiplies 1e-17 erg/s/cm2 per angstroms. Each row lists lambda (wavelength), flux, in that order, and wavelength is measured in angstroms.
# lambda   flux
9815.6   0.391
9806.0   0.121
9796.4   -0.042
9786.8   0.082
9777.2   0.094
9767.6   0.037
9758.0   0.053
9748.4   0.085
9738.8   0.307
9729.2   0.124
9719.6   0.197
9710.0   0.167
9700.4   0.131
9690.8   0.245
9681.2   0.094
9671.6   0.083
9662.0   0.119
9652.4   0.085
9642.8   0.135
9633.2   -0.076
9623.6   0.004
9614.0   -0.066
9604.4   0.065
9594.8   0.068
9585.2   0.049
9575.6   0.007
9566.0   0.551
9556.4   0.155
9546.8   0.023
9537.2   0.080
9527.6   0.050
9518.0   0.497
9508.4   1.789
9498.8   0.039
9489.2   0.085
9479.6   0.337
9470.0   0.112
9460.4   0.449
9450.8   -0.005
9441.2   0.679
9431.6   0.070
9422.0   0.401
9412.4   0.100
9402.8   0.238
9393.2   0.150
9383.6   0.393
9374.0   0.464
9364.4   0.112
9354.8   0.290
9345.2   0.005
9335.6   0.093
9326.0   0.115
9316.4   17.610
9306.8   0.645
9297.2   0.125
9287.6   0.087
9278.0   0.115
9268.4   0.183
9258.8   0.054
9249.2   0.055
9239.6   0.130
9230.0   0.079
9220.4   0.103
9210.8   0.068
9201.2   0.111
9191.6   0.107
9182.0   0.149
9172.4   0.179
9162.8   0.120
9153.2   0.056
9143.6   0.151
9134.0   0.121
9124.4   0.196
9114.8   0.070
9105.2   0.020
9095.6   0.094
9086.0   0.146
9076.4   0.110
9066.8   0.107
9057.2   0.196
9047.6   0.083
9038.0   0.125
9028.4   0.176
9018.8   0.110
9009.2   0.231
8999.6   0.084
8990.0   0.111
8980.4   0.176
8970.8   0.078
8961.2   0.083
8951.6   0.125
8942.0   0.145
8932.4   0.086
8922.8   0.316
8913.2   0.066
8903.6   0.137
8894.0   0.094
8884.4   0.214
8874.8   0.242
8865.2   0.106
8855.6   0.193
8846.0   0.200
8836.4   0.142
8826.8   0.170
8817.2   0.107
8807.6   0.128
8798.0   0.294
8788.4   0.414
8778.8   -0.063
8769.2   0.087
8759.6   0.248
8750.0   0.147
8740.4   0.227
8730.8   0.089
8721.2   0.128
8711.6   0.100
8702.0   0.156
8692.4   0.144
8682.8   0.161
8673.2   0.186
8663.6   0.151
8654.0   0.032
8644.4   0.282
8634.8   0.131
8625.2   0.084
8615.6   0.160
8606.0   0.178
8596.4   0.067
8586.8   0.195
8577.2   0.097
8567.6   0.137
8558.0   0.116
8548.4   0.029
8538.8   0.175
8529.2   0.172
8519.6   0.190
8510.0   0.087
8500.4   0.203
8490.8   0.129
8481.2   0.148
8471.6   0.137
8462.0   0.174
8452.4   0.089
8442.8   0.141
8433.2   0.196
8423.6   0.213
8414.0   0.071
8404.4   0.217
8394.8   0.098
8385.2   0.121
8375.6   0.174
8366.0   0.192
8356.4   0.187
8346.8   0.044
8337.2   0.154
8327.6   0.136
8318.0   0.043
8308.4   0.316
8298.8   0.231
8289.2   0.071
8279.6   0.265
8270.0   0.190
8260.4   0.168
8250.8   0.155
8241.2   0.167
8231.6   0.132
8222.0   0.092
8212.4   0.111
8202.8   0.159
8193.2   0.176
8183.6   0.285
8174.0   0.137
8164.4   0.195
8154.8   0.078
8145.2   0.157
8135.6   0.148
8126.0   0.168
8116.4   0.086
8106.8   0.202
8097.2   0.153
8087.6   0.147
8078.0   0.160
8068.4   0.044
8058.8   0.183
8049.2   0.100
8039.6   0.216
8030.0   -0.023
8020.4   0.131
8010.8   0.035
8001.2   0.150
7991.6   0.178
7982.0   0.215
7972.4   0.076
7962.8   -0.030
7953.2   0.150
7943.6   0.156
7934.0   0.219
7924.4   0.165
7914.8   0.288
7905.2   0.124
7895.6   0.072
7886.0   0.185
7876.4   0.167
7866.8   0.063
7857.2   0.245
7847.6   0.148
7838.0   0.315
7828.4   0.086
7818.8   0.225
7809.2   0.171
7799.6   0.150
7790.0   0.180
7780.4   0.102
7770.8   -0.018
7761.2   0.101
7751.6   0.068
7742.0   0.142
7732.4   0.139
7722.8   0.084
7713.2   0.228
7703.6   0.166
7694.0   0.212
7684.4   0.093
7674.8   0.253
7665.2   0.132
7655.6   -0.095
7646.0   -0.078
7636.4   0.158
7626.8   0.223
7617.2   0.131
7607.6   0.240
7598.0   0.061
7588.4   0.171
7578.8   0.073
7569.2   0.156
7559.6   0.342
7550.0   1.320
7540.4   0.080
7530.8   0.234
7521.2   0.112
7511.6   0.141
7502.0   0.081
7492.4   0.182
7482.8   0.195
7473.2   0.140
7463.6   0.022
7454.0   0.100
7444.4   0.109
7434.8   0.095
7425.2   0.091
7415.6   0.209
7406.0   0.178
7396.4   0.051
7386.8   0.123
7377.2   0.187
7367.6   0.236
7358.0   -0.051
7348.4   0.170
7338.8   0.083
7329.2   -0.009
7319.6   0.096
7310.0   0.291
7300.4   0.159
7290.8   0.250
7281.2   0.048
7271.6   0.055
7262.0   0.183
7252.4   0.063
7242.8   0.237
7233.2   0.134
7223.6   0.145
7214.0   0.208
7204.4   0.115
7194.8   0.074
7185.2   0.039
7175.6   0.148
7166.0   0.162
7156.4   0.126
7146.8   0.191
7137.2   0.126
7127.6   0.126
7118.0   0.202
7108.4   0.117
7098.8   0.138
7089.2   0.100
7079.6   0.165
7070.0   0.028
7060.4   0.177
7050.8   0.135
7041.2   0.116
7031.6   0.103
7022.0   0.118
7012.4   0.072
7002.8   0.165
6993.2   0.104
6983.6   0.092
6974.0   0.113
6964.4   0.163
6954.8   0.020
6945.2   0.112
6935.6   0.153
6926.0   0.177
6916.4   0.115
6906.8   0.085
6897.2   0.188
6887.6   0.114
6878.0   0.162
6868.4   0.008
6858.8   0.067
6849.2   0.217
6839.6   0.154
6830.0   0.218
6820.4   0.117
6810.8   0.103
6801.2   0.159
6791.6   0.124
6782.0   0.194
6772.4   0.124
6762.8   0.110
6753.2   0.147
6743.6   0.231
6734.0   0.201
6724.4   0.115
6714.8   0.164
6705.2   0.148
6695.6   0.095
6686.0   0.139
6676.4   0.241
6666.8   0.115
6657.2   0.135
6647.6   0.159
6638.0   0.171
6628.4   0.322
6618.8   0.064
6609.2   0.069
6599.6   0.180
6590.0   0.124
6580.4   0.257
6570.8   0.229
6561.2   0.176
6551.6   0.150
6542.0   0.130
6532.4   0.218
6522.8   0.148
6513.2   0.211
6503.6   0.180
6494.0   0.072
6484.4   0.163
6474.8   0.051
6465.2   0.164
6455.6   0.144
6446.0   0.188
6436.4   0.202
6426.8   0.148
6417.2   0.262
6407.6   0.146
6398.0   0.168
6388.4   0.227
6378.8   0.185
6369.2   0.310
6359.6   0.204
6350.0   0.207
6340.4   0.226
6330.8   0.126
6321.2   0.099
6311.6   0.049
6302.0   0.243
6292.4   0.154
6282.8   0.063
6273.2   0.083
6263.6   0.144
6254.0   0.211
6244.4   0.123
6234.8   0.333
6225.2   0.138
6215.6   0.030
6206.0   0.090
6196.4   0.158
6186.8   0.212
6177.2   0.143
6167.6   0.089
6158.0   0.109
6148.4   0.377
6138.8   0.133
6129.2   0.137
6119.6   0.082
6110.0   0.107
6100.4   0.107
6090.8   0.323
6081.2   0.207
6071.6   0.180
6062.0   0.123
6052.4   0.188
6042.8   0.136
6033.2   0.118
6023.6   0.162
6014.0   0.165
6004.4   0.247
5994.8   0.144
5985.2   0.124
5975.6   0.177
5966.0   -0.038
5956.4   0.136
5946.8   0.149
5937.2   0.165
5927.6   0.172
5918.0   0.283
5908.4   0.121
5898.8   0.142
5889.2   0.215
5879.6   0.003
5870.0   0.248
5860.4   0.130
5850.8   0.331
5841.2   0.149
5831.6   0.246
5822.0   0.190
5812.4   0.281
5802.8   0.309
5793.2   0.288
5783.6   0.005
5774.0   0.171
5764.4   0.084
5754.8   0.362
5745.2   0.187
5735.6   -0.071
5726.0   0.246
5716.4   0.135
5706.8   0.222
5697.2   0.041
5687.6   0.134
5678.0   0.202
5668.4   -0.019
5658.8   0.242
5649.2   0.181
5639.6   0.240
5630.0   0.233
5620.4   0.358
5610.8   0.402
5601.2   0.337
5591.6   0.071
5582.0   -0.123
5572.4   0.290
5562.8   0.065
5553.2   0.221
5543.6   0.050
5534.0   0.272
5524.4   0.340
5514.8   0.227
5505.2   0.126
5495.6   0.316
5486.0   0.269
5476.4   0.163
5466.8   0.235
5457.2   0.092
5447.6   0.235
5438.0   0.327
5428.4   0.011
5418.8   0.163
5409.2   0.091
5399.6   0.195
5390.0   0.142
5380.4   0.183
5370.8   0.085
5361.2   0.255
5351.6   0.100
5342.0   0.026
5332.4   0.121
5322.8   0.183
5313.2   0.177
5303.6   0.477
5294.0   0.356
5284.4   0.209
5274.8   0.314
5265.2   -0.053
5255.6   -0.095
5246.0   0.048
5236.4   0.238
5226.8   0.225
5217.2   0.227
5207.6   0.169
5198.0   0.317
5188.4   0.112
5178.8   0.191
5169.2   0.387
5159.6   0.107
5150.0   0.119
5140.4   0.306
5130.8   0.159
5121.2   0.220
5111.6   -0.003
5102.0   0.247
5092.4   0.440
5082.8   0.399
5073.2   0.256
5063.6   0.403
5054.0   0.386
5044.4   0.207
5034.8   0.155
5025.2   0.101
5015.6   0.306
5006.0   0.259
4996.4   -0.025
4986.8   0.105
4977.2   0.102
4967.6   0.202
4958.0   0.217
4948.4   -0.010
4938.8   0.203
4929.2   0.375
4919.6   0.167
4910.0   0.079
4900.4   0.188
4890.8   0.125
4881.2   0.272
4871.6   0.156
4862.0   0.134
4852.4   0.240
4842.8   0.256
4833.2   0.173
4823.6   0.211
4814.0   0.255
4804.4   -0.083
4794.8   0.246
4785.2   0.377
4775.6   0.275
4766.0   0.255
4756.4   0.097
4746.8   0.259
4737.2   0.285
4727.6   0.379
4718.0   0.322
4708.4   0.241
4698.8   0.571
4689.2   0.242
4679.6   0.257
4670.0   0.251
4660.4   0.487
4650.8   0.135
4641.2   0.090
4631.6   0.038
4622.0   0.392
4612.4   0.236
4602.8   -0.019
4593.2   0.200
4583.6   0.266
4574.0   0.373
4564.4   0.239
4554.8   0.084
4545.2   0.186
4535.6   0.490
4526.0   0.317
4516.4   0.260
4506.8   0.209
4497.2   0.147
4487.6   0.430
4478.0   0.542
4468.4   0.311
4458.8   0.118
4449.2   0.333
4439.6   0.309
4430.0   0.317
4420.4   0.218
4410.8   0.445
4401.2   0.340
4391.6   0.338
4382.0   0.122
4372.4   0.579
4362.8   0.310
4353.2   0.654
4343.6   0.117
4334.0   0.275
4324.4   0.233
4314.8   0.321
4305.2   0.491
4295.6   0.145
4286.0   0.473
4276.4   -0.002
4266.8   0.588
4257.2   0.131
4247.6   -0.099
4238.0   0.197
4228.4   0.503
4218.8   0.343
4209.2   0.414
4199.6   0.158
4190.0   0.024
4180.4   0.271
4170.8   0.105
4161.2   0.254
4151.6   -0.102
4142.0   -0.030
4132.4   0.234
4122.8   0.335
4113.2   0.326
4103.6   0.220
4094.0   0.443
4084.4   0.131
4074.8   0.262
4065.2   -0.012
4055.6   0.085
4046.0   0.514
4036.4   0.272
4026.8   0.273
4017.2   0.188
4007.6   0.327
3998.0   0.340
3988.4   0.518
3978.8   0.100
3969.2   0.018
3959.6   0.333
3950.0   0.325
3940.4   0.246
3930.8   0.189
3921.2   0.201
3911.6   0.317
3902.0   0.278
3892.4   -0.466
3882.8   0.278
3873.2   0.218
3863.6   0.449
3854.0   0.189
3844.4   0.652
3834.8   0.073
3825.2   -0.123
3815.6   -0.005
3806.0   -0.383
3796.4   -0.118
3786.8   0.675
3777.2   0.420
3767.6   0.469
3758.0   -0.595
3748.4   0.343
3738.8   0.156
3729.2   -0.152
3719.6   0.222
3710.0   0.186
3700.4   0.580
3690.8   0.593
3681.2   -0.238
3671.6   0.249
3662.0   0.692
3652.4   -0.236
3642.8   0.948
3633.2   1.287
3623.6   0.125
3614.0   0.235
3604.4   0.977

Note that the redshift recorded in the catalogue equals 1.03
